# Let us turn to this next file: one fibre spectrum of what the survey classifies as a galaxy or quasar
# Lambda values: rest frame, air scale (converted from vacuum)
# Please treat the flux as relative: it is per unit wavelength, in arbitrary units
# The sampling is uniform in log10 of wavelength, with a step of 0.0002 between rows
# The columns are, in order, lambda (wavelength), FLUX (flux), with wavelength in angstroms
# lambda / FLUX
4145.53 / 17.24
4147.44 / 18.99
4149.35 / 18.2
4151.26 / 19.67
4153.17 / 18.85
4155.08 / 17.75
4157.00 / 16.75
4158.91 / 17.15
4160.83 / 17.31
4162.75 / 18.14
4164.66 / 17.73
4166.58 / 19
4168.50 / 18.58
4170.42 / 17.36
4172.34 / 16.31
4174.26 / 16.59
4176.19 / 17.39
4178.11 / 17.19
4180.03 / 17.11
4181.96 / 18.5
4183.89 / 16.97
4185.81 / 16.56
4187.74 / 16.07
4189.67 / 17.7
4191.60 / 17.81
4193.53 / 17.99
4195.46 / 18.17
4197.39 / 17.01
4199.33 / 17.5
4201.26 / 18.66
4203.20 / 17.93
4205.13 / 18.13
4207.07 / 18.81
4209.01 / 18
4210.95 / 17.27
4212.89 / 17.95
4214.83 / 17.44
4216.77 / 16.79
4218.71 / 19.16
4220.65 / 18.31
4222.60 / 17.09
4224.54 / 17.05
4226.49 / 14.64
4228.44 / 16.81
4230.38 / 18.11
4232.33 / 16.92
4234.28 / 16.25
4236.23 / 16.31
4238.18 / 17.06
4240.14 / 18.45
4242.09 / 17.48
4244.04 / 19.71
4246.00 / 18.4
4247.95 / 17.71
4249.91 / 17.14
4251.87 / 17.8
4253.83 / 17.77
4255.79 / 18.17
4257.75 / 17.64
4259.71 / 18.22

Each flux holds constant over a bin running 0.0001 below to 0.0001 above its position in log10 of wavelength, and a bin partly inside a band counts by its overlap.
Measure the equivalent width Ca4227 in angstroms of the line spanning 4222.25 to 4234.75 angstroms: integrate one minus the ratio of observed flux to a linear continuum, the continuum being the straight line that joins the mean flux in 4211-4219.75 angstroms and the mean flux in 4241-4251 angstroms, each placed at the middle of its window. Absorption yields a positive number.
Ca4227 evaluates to 0.9 angstroms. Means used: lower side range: 17.8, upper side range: 18.1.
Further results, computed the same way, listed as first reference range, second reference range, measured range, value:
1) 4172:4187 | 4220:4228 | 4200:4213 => -1.0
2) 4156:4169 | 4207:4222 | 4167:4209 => 0.6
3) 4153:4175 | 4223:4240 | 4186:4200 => -0.2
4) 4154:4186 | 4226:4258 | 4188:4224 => -0.7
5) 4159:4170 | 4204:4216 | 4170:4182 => 0.6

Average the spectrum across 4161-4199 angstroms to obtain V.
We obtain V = 17.5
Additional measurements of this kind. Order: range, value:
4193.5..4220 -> 17.9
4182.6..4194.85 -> 17.3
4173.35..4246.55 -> 17.5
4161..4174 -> 17.8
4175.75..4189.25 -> 17.1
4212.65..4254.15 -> 17.5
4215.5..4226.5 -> 17.4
